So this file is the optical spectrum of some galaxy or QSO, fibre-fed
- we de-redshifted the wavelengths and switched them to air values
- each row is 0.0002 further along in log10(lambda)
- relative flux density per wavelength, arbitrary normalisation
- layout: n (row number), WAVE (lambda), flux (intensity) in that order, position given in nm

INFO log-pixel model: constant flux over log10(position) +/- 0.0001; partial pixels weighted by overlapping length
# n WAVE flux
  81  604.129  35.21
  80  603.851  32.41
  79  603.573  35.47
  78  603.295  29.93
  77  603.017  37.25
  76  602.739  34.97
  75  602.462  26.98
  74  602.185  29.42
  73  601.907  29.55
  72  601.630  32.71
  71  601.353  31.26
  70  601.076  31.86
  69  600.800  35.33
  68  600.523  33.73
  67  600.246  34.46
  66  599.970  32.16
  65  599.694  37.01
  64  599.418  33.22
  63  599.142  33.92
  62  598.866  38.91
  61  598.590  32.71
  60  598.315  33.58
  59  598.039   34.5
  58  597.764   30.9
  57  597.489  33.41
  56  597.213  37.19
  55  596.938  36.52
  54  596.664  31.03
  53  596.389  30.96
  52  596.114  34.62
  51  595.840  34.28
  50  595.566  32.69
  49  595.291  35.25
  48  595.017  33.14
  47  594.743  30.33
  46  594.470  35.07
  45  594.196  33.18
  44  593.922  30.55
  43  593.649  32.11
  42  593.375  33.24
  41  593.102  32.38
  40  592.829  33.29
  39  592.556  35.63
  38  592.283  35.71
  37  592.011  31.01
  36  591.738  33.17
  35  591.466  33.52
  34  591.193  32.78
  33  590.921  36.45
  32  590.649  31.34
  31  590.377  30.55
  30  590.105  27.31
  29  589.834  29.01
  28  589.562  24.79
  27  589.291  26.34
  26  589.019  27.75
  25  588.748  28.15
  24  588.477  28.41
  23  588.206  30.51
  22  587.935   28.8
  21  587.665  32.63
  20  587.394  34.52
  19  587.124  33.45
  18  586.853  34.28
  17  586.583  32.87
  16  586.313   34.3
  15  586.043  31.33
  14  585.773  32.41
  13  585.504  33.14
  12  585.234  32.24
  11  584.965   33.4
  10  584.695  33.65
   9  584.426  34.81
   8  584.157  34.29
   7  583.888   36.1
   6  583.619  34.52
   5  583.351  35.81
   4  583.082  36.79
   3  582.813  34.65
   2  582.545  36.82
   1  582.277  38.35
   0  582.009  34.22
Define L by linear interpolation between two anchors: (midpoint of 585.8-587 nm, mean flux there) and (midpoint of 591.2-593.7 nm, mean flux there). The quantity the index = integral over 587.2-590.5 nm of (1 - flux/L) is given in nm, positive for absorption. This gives 0.40 nm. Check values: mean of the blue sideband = 33.1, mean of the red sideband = 33.3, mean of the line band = 29.1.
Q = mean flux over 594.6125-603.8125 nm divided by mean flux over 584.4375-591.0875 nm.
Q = 1.07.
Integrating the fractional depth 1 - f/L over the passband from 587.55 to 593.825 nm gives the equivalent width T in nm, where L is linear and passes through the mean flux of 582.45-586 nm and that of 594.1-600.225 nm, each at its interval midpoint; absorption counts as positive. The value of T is 0.56 nm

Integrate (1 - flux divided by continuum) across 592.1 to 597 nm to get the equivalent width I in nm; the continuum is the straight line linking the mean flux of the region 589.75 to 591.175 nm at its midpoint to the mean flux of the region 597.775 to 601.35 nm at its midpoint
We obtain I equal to -0.12 nm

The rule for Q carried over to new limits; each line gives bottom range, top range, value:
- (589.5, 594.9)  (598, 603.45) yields 1.03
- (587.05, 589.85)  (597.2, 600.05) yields 1.16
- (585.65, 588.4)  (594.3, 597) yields 1.03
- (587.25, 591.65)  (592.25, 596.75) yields 1.10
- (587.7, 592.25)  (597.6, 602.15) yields 1.11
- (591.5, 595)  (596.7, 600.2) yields 1.04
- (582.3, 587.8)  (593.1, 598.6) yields 0.97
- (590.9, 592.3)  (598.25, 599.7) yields 1.04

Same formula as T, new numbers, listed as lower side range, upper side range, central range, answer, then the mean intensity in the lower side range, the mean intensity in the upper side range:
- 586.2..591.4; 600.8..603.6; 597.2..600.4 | -0.26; 30.8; 32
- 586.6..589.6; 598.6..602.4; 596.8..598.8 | -0.11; 30.2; 33.2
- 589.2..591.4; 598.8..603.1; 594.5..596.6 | -0.10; 30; 33.1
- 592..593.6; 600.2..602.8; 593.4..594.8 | 0.04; 33.7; 31.9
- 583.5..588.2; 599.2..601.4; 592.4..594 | 0.02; 33.3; 33.7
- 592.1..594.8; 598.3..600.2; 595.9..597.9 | 0.03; 33.2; 34.6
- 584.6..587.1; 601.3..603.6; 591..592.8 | -0.06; 33.1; 31.8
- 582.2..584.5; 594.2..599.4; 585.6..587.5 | 0.11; 35.8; 33.8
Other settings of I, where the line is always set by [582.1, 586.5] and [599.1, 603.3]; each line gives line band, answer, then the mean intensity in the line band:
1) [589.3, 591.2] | 0.23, 29.9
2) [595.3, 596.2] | -0.02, 34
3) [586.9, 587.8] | 0.02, 33.6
